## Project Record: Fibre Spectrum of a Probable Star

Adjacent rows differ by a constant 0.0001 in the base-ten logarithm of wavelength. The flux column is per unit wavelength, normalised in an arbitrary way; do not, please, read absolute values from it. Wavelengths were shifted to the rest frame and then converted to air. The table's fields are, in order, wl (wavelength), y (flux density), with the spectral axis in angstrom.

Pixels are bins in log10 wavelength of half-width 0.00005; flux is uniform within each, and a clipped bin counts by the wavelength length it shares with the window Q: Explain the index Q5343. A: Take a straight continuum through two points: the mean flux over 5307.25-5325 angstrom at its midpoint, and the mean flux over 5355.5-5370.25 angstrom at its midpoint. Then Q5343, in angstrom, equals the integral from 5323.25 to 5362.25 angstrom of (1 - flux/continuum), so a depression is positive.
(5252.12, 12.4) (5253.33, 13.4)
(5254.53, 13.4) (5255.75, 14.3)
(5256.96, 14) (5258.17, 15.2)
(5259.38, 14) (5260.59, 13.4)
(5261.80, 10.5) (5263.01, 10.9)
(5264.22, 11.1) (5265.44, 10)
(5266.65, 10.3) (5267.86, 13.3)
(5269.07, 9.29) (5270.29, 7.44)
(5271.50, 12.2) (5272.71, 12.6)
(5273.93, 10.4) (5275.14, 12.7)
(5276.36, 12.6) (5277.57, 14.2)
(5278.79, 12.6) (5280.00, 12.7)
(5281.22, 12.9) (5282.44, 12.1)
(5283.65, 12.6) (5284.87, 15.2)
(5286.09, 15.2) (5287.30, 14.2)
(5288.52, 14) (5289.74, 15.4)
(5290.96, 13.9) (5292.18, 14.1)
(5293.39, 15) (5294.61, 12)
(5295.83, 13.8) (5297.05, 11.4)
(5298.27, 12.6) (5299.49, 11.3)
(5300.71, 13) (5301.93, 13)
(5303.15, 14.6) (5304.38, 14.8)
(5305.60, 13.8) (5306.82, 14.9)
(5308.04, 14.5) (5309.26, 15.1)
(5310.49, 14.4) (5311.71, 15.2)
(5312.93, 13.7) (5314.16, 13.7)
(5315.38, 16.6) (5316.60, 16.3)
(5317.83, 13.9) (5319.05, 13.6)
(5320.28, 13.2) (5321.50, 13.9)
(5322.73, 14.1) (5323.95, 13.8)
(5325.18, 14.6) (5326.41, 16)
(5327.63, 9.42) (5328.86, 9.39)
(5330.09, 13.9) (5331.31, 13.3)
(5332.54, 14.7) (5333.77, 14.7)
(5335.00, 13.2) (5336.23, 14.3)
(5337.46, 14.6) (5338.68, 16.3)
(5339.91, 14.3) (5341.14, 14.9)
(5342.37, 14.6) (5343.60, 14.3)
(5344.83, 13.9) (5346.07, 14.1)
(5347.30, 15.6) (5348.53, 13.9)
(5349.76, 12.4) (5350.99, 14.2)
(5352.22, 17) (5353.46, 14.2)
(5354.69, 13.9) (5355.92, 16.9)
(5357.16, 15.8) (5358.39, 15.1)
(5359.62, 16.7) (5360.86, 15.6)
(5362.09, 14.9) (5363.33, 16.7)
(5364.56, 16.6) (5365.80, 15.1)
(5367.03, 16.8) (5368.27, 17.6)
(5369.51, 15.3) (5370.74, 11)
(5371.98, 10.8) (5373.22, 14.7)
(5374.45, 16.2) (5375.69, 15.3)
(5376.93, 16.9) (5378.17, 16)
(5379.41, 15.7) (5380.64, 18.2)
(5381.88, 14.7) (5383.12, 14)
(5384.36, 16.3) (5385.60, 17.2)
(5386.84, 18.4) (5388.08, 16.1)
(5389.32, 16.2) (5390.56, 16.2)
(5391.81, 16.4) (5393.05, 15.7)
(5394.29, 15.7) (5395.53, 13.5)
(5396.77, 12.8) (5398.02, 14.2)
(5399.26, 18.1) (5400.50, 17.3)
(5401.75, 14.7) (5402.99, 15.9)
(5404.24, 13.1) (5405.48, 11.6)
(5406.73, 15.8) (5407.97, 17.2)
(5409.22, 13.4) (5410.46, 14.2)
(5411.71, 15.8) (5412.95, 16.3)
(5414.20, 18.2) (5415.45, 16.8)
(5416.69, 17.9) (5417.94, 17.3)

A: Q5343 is 2.5 angstrom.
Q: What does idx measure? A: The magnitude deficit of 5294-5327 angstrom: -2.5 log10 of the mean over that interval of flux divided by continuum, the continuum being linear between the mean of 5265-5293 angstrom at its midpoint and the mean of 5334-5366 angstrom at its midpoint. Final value -0.02 mag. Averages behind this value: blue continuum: 12.6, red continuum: 15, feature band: 14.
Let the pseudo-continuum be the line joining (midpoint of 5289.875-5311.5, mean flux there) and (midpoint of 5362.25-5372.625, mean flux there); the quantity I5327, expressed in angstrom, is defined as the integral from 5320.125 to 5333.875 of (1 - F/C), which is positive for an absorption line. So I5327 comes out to 0.8 angstrom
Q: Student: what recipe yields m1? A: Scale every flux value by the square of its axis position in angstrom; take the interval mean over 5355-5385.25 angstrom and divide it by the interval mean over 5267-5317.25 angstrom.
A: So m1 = 1.19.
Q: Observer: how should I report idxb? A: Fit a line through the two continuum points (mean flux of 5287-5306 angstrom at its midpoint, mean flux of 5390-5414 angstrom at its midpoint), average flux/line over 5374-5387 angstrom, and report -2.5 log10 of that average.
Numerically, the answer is -0.09 mag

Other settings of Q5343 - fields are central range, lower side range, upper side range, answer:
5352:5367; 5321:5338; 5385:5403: -1.1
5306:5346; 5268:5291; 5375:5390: 0.4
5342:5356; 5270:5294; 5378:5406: 0.1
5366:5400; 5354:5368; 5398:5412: -0.1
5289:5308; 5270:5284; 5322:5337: -1.3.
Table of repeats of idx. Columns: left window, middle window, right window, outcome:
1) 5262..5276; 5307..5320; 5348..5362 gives -0.12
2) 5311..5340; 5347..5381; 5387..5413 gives -0.05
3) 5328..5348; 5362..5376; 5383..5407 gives -0.02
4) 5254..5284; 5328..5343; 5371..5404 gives 0.01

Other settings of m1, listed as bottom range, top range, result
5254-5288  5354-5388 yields 1.30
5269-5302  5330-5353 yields 1.15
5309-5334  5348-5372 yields 1.10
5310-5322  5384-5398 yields 1.12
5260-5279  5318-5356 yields 1.26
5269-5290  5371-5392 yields 1.29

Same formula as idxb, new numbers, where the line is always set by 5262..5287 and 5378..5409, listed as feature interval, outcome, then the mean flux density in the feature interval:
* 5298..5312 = -0.080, 13.9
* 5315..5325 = -0.078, 14.4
